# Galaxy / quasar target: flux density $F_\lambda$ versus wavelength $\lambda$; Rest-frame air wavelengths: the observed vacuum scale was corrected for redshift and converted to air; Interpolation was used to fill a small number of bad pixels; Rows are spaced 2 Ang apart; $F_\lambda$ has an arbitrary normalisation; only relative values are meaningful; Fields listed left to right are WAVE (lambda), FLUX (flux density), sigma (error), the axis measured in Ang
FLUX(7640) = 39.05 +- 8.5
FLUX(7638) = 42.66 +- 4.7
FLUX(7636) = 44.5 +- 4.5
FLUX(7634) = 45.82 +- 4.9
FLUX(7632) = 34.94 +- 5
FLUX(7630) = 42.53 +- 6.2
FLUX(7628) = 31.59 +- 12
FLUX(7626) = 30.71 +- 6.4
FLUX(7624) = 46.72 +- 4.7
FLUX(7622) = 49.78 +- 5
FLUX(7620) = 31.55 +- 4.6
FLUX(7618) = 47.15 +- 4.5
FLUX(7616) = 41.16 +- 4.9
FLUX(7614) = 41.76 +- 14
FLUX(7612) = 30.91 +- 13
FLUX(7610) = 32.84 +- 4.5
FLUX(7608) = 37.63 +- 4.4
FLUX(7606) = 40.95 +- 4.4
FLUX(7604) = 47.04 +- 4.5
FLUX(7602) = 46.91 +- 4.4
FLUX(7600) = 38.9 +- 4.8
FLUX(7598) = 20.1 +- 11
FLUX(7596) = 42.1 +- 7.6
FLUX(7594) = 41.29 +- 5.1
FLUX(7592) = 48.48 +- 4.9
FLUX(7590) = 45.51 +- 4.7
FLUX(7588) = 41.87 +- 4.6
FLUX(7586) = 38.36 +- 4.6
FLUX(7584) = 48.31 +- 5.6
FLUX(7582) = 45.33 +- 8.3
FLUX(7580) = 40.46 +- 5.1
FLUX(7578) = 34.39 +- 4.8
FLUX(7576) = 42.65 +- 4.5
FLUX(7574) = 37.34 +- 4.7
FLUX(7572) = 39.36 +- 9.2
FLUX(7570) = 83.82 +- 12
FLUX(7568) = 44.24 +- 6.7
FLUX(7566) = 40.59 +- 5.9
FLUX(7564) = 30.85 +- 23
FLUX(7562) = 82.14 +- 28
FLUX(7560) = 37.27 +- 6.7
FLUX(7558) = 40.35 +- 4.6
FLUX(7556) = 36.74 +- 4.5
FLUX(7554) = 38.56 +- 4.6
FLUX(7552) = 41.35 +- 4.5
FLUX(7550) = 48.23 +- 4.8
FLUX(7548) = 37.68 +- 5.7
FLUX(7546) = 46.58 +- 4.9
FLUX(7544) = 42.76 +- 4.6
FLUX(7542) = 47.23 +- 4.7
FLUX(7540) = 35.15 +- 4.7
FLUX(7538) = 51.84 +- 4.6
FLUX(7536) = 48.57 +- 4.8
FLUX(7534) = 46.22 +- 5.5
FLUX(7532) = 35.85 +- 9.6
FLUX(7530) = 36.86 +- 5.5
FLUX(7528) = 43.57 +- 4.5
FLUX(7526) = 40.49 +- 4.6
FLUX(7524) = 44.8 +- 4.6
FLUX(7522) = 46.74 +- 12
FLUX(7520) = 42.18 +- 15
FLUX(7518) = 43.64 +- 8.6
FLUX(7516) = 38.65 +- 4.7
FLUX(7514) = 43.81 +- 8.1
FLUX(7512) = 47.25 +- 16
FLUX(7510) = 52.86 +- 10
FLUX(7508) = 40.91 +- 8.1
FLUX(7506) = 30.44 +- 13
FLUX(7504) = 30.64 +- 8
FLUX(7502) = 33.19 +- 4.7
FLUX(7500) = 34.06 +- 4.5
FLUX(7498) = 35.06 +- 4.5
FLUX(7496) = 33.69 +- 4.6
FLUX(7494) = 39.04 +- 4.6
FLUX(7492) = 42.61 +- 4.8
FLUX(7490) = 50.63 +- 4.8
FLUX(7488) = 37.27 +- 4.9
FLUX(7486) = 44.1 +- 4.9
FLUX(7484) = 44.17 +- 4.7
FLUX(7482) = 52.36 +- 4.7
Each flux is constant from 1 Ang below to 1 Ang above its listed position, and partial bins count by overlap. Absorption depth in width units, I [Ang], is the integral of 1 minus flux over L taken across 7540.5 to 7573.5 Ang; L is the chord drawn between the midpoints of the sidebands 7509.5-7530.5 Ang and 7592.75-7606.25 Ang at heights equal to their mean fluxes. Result -3.2 Ang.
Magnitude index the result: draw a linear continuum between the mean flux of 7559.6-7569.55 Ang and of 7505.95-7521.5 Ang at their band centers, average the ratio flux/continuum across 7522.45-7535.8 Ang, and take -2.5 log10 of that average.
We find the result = 0.08 mag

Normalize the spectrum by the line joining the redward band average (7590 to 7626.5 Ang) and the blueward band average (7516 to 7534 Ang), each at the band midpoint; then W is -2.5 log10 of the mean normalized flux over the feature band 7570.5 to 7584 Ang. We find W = -0.04 mag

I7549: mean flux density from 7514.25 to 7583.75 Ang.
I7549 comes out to 43.9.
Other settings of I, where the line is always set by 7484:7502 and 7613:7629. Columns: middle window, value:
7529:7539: -1.1 Ang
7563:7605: -3.0 Ang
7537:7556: -1.5 Ang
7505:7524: -1.7 Ang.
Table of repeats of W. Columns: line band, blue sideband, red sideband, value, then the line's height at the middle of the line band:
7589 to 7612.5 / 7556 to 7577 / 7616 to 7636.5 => 0.10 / 43.4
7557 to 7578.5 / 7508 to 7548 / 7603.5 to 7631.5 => -0.13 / 41.7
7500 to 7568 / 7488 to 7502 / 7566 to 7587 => -0.02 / 41.8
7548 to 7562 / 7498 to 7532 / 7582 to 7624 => -0.07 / 40.6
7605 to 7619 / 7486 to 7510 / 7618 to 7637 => 0.03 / 39.9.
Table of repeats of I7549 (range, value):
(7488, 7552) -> 41.6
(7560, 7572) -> 53.3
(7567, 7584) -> 46.1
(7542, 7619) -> 42.7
